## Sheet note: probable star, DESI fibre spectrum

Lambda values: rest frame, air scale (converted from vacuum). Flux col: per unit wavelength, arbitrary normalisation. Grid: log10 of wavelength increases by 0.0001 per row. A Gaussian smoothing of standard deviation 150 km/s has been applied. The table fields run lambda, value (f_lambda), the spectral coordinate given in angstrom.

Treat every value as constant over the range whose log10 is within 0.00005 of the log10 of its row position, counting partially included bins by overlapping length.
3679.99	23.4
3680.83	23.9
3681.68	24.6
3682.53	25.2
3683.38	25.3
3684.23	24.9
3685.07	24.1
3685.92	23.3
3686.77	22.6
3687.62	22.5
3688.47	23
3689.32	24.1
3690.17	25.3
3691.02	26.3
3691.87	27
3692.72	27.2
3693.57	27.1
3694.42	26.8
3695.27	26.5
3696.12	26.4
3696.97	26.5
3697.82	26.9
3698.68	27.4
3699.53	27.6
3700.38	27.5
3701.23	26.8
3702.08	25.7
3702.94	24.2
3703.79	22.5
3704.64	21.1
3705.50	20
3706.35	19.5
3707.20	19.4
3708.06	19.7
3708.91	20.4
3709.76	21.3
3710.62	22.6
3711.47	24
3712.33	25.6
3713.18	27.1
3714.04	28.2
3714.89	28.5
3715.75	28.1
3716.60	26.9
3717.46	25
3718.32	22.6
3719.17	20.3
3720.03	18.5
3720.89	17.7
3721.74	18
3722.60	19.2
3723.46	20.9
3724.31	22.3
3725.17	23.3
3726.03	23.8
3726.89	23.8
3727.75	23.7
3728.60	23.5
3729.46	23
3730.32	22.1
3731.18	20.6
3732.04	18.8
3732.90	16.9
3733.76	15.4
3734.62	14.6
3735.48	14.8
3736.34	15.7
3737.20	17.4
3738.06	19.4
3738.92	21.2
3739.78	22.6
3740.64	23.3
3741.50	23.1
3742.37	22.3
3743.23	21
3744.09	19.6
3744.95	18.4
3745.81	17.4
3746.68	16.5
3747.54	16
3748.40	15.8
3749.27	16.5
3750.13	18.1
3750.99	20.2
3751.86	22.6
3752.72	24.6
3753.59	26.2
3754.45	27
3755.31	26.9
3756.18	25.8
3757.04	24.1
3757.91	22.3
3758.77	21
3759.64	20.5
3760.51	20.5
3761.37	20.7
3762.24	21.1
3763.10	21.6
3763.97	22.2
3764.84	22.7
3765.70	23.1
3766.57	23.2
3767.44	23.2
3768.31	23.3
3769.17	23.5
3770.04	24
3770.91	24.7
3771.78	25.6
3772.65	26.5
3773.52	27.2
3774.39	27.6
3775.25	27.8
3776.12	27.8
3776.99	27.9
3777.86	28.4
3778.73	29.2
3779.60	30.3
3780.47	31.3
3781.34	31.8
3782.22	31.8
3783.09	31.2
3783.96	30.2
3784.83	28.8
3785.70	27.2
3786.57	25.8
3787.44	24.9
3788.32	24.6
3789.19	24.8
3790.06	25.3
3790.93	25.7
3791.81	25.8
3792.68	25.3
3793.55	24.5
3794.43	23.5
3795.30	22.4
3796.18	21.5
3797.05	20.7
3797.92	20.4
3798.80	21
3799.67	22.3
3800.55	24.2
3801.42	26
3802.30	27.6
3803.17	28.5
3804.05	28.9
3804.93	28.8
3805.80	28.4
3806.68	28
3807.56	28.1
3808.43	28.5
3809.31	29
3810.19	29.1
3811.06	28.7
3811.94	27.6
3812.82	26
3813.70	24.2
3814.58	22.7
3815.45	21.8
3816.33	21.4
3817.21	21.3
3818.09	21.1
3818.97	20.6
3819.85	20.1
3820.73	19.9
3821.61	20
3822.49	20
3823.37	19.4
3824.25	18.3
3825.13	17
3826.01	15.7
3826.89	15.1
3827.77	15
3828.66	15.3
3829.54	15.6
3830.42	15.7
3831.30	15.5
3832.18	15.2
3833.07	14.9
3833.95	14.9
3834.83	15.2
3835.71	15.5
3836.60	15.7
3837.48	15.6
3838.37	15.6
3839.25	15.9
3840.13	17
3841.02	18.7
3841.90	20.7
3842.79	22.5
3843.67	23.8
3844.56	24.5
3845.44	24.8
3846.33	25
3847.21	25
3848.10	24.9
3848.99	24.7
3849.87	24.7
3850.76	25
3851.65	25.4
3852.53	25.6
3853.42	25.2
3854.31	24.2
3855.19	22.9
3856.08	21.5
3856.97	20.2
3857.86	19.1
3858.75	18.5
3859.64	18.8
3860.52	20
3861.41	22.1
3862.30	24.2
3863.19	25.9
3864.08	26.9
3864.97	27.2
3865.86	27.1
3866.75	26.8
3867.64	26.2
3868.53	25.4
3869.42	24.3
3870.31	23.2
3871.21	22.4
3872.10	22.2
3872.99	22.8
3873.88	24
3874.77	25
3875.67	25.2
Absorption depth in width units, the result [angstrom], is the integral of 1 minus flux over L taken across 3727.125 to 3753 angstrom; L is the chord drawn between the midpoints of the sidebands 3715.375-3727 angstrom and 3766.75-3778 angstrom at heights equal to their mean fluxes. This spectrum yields 4.4 angstrom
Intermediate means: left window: 22.1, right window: 25.8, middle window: 19.5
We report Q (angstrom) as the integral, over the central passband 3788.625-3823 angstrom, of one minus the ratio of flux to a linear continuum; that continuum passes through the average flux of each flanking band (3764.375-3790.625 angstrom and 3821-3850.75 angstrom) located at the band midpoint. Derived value -2.3 angstrom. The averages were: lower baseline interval 26.8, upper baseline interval 18.8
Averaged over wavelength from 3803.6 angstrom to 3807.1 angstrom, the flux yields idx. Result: 28.5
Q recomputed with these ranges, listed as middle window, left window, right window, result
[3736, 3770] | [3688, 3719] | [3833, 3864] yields 3.2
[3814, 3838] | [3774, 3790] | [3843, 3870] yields 7.5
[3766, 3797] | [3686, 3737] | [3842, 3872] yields -4.0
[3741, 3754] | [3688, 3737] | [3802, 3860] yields 1.5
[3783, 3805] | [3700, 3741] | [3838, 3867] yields -2.8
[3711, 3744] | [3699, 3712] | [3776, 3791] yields 3.6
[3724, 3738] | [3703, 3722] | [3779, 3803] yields 2.1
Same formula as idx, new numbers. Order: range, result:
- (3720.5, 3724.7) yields 19.7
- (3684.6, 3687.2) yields 23.4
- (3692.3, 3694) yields 27.2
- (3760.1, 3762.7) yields 20.8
